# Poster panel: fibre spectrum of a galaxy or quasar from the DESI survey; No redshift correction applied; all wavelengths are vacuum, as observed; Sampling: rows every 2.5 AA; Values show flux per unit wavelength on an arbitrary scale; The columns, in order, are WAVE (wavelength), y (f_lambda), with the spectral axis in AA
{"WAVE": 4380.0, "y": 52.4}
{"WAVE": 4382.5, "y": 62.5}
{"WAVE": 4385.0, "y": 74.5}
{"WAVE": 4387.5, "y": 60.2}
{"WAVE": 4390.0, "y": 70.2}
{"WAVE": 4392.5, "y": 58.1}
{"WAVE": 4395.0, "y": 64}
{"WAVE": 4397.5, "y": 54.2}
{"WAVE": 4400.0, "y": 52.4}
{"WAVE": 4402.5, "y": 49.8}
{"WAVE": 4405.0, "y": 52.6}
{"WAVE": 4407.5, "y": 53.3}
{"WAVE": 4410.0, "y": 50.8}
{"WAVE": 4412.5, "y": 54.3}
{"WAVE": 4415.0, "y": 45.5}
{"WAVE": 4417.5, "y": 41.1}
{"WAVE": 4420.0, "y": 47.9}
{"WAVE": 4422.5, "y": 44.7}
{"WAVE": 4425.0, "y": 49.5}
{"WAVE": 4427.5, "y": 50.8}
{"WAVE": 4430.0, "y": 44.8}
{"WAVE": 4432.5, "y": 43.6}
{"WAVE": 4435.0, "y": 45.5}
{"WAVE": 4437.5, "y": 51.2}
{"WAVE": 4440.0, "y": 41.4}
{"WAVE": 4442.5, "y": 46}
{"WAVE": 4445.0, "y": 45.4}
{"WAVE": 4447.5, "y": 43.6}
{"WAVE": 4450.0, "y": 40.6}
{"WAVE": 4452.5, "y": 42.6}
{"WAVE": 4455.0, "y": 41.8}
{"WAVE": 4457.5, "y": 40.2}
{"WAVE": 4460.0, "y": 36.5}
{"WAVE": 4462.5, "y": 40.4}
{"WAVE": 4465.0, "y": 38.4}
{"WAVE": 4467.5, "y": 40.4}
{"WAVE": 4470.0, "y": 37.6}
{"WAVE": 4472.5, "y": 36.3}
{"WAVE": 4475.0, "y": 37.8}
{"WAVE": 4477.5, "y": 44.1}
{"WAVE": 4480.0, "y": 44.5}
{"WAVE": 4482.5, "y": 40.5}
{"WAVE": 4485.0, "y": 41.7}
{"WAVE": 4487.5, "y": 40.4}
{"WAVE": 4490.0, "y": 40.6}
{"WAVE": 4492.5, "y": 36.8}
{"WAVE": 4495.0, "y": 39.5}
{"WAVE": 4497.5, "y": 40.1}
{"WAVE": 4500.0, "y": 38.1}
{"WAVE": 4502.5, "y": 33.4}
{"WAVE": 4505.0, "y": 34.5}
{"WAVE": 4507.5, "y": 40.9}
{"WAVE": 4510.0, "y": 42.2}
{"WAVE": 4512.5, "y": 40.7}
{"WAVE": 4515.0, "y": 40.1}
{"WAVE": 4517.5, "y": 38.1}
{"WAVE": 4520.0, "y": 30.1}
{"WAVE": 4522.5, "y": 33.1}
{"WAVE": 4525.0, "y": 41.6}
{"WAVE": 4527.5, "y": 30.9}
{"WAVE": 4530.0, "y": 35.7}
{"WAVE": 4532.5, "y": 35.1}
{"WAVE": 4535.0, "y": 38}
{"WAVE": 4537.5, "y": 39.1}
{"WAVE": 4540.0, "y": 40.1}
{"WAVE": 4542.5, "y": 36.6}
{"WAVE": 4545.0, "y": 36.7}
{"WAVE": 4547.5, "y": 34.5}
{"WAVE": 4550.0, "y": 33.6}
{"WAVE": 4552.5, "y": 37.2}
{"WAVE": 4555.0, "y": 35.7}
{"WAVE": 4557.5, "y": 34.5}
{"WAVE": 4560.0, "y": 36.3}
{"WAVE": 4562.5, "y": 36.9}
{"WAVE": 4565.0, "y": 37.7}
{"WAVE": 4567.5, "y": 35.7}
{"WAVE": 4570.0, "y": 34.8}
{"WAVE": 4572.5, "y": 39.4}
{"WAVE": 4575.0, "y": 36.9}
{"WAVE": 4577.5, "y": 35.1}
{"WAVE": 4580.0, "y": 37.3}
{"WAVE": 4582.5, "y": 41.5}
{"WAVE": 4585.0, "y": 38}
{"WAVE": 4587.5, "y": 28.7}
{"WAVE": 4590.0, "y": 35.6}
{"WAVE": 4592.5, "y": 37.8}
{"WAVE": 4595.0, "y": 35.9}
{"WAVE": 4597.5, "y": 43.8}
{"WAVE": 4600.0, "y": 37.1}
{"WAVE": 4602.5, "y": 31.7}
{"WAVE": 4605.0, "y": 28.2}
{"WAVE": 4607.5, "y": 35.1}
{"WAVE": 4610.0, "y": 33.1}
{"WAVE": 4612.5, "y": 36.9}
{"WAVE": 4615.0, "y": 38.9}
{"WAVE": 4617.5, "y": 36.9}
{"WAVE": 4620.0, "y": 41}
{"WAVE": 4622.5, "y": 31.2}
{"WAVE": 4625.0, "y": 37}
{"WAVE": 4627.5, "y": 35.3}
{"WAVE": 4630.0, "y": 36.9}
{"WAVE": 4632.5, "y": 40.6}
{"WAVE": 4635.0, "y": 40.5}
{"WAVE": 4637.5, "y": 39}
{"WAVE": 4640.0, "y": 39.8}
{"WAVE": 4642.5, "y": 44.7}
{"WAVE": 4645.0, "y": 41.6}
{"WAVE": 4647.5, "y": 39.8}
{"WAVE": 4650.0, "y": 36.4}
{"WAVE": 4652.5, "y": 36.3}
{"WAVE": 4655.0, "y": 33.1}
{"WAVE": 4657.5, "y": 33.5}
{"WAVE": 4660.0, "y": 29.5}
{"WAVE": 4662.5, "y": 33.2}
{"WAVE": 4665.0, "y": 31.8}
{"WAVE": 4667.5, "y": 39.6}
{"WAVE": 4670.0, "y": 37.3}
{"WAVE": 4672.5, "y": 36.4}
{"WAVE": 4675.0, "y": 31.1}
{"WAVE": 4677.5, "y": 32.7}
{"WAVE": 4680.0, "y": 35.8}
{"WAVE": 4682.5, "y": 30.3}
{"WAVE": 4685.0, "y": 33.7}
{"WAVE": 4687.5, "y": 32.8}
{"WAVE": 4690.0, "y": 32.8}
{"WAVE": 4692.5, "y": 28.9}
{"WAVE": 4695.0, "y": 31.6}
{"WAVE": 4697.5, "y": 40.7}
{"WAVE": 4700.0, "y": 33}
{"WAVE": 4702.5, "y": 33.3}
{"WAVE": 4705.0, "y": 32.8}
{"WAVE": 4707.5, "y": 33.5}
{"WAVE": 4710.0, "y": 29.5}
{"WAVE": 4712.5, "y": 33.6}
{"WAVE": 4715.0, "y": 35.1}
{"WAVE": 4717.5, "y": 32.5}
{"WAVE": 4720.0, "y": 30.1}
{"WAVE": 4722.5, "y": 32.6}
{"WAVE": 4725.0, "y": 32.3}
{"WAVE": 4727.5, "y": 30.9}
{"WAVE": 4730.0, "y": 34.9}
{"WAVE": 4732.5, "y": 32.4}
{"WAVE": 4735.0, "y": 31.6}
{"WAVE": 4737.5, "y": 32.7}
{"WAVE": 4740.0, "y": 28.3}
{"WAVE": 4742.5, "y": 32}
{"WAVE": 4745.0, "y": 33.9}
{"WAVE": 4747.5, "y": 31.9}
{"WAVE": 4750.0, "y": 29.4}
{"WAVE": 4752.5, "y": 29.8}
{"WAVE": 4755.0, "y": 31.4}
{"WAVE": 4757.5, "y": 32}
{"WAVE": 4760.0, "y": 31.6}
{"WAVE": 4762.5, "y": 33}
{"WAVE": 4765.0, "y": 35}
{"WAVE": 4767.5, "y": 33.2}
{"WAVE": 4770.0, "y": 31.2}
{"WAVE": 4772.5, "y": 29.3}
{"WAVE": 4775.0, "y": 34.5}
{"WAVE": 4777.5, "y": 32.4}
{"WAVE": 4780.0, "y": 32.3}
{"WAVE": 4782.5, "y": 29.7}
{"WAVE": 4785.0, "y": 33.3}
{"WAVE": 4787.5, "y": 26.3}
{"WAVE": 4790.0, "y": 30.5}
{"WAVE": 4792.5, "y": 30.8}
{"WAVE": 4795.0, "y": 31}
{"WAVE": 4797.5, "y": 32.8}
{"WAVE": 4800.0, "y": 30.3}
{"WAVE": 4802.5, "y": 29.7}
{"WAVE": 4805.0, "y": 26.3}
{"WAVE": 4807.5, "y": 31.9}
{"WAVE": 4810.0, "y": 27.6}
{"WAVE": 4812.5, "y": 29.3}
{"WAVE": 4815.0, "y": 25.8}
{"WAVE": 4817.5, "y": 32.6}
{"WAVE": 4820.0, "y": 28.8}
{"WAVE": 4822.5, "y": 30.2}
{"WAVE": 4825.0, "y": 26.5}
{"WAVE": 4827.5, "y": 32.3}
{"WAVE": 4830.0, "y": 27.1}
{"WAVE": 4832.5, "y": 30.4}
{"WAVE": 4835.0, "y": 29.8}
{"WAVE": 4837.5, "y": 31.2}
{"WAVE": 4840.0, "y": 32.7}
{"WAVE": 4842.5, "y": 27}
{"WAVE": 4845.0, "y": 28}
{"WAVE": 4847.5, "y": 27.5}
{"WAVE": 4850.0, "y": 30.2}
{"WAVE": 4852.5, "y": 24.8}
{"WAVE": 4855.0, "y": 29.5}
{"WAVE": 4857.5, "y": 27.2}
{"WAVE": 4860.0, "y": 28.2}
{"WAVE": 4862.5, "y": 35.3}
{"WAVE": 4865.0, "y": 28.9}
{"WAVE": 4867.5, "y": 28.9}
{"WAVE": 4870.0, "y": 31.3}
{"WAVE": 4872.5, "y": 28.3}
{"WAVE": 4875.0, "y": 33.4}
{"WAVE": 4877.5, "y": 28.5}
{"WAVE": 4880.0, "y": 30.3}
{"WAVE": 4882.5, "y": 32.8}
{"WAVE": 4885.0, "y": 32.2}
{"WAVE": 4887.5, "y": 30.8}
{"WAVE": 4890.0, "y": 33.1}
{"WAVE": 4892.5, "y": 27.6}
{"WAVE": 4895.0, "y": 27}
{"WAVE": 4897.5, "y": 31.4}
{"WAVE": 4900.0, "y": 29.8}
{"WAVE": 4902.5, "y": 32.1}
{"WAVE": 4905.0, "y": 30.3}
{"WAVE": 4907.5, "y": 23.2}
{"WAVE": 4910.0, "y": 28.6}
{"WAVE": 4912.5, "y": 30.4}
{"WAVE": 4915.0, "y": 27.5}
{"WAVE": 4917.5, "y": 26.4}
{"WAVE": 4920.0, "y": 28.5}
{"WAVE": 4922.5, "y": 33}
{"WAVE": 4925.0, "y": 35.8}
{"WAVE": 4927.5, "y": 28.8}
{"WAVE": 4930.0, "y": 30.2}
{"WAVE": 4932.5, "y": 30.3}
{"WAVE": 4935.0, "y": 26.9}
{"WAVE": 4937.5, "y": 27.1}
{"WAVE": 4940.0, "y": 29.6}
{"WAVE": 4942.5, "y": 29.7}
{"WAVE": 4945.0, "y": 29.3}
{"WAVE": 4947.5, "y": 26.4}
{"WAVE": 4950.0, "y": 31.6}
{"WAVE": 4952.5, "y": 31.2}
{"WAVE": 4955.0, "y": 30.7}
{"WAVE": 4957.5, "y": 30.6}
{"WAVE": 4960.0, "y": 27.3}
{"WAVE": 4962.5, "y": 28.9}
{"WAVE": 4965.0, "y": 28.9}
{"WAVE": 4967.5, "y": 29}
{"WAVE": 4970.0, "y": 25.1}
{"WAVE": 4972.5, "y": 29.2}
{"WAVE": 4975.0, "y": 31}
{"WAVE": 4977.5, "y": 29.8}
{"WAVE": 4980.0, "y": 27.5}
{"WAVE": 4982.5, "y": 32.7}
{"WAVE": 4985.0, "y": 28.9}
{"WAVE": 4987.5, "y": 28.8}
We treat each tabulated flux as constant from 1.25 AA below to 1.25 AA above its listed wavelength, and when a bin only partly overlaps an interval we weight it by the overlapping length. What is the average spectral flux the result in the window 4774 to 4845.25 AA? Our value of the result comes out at 30.1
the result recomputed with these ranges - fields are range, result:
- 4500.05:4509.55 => 37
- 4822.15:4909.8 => 29.6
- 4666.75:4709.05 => 33.8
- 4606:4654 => 37.9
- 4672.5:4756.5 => 32.4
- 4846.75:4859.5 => 27.9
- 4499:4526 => 37.5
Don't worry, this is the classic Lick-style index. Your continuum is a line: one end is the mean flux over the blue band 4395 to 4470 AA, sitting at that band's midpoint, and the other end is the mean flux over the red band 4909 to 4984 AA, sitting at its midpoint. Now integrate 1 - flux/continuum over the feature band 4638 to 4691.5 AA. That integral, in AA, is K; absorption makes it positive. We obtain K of 4.4 AA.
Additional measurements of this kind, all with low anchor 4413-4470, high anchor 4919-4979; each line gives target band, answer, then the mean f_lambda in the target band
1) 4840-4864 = 2.5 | 28.8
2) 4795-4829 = 3.9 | 29.6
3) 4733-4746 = 1.4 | 31.7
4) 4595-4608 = 1.3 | 35.3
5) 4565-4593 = 2.4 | 36.5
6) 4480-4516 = 2.3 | 39.4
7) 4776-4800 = 2.1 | 31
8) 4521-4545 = 2.6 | 36.6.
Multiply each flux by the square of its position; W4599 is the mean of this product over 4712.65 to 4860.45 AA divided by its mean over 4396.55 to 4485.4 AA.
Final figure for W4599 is 0.8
